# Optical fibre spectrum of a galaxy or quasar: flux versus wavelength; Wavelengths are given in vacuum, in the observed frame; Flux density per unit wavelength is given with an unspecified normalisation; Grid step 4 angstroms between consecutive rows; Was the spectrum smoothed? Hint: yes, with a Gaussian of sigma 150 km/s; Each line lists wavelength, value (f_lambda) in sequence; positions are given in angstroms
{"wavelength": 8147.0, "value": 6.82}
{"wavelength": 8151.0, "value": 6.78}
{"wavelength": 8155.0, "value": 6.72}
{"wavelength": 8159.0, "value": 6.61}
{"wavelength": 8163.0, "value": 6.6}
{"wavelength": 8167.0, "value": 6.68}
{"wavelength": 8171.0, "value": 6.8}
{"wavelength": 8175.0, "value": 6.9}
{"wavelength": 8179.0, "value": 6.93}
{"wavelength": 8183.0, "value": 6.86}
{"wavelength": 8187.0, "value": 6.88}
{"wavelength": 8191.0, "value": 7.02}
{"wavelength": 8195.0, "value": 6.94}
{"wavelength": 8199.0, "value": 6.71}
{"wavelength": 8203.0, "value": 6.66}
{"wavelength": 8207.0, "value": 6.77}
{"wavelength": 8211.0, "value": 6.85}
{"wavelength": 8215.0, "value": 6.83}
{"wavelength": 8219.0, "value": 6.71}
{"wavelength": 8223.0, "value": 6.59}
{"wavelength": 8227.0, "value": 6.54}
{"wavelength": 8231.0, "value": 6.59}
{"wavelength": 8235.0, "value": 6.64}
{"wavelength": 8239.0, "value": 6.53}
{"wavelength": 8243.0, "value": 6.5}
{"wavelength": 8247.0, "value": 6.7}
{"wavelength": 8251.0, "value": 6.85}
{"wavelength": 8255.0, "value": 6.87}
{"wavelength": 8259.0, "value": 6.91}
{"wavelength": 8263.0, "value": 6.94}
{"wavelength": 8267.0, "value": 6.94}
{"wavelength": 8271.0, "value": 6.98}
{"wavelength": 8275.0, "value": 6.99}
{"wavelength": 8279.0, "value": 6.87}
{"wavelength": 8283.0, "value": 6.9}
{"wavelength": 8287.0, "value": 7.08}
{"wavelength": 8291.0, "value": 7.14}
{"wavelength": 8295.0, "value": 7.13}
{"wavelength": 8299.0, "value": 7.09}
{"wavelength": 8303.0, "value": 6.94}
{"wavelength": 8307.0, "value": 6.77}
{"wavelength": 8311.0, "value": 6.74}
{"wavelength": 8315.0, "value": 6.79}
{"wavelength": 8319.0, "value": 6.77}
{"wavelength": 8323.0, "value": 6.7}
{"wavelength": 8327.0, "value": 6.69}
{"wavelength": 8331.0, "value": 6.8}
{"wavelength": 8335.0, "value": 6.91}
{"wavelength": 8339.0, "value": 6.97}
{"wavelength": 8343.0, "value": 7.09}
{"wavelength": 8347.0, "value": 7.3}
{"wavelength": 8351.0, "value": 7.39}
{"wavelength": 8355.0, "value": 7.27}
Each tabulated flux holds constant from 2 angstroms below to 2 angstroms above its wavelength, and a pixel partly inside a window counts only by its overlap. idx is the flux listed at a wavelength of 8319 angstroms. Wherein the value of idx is 6.77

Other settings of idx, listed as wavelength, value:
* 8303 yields 6.94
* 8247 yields 6.7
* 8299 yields 7.09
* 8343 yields 7.09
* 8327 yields 6.69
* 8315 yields 6.79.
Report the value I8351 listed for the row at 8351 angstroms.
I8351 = 7.39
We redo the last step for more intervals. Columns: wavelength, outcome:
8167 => 6.68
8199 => 6.71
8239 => 6.53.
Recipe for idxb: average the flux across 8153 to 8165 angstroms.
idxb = 6.64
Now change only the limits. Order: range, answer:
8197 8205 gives 6.69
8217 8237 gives 6.61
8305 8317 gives 6.77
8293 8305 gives 7.05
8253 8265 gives 6.91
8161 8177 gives 6.74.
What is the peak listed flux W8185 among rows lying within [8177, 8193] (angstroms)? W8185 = 7.02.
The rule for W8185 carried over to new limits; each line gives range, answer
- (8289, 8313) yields 7.14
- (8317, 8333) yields 6.8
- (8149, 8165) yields 6.78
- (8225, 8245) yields 6.64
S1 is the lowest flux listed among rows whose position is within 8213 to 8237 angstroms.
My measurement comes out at 6.54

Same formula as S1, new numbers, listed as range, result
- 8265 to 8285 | 6.87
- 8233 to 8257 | 6.5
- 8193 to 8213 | 6.66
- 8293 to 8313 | 6.74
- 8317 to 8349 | 6.69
